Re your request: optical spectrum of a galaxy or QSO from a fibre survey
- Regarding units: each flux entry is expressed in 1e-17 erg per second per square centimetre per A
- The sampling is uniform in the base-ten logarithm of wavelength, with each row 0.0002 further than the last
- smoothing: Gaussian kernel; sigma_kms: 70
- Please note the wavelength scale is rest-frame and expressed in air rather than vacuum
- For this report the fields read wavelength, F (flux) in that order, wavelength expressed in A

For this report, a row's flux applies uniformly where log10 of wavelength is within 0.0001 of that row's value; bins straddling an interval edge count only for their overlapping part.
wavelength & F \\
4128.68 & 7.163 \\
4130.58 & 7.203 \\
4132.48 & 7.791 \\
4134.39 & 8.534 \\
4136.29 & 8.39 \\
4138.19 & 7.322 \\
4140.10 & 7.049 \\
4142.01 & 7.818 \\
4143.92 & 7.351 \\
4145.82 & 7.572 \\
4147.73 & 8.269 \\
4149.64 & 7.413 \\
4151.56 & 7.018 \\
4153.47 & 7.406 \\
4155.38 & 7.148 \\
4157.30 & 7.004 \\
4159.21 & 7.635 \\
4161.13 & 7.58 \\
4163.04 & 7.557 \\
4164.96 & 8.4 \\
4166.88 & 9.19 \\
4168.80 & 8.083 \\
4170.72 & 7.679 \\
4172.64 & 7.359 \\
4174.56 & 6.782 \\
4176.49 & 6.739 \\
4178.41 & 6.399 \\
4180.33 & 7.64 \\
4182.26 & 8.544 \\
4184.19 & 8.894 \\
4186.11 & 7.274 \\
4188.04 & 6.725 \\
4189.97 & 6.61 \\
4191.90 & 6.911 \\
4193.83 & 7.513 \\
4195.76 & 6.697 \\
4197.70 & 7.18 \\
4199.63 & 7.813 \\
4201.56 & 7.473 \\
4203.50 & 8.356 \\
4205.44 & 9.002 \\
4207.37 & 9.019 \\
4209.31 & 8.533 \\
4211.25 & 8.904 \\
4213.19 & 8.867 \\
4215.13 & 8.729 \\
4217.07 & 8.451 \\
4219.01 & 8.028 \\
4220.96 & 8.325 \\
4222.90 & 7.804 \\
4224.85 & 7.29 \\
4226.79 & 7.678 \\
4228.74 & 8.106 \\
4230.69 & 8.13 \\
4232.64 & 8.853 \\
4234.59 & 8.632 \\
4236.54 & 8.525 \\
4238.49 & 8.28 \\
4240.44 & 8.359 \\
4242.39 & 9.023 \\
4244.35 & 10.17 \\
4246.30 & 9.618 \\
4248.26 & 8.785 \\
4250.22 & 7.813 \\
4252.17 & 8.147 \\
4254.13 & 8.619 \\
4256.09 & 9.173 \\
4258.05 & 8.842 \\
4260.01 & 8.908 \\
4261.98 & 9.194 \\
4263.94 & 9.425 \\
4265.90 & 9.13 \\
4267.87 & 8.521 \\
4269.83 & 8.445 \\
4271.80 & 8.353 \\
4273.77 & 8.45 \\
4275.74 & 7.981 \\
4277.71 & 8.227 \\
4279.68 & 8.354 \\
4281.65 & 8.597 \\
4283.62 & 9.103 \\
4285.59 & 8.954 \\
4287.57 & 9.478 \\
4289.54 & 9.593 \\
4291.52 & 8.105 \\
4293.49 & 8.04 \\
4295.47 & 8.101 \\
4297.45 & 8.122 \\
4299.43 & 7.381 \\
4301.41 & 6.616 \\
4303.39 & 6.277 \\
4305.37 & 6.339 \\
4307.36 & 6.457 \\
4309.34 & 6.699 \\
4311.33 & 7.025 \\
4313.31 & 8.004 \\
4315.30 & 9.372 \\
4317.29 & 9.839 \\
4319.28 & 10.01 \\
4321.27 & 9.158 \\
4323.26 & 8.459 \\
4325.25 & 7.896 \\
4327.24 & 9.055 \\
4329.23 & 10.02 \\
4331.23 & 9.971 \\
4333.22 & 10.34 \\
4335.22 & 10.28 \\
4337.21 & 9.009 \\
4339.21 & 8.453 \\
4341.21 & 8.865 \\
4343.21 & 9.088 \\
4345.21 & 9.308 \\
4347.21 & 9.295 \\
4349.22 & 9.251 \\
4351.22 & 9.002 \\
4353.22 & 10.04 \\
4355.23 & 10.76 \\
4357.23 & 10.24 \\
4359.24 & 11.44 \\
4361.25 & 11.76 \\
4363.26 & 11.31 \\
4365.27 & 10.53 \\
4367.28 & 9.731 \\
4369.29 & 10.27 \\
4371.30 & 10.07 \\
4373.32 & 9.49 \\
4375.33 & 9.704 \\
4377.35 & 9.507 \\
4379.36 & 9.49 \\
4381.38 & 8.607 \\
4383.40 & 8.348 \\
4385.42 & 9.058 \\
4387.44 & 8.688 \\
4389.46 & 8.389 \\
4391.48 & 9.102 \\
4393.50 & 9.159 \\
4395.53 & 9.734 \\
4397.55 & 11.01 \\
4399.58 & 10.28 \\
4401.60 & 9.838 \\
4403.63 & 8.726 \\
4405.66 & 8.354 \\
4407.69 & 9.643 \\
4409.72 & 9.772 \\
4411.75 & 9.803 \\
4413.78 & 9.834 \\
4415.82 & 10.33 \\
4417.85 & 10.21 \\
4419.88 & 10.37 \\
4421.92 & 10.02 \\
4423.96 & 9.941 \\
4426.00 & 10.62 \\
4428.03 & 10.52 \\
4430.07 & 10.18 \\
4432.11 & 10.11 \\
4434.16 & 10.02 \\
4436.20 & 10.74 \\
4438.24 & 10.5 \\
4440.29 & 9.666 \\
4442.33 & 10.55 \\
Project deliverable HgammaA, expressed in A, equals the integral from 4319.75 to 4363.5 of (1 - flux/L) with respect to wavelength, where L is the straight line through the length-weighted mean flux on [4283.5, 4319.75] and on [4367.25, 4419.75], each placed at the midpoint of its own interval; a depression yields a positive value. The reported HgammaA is -4.9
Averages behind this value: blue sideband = 8.03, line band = 9.66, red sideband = 9.52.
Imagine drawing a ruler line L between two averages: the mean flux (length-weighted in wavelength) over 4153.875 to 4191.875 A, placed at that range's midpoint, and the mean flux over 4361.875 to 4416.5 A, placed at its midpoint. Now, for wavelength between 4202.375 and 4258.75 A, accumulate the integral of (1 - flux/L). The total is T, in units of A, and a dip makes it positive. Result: -3.3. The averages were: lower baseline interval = 7.52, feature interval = 8.55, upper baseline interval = 9.59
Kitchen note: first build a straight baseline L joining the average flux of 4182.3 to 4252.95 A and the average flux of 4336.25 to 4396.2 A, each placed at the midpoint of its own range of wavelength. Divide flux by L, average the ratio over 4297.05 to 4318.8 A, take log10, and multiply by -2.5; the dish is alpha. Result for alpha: 0.20 mag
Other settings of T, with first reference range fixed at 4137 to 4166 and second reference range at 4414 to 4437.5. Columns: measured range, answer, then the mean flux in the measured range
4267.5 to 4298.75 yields 1.1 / 8.52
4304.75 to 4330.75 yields 2.2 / 8.39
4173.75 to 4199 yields 2.0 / 7.23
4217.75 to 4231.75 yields 0.5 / 7.92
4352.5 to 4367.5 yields -1.8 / 10.8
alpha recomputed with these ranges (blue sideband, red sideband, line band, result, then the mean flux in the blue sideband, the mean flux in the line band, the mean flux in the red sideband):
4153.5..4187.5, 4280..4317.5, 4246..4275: -0.11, 7.62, 8.73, 7.97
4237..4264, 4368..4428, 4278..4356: 0.06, 8.86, 8.68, 9.62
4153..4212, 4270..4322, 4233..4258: -0.11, 7.68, 8.77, 8.18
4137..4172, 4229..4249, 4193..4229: 0.04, 7.64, 8.09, 8.81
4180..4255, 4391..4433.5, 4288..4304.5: 0.14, 8.19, 7.83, 9.89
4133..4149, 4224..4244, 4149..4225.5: 0.04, 7.78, 7.75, 8.35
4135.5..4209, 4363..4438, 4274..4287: 0.01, 7.61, 8.56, 9.76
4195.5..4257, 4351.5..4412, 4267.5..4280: 0.06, 8.41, 8.32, 9.75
